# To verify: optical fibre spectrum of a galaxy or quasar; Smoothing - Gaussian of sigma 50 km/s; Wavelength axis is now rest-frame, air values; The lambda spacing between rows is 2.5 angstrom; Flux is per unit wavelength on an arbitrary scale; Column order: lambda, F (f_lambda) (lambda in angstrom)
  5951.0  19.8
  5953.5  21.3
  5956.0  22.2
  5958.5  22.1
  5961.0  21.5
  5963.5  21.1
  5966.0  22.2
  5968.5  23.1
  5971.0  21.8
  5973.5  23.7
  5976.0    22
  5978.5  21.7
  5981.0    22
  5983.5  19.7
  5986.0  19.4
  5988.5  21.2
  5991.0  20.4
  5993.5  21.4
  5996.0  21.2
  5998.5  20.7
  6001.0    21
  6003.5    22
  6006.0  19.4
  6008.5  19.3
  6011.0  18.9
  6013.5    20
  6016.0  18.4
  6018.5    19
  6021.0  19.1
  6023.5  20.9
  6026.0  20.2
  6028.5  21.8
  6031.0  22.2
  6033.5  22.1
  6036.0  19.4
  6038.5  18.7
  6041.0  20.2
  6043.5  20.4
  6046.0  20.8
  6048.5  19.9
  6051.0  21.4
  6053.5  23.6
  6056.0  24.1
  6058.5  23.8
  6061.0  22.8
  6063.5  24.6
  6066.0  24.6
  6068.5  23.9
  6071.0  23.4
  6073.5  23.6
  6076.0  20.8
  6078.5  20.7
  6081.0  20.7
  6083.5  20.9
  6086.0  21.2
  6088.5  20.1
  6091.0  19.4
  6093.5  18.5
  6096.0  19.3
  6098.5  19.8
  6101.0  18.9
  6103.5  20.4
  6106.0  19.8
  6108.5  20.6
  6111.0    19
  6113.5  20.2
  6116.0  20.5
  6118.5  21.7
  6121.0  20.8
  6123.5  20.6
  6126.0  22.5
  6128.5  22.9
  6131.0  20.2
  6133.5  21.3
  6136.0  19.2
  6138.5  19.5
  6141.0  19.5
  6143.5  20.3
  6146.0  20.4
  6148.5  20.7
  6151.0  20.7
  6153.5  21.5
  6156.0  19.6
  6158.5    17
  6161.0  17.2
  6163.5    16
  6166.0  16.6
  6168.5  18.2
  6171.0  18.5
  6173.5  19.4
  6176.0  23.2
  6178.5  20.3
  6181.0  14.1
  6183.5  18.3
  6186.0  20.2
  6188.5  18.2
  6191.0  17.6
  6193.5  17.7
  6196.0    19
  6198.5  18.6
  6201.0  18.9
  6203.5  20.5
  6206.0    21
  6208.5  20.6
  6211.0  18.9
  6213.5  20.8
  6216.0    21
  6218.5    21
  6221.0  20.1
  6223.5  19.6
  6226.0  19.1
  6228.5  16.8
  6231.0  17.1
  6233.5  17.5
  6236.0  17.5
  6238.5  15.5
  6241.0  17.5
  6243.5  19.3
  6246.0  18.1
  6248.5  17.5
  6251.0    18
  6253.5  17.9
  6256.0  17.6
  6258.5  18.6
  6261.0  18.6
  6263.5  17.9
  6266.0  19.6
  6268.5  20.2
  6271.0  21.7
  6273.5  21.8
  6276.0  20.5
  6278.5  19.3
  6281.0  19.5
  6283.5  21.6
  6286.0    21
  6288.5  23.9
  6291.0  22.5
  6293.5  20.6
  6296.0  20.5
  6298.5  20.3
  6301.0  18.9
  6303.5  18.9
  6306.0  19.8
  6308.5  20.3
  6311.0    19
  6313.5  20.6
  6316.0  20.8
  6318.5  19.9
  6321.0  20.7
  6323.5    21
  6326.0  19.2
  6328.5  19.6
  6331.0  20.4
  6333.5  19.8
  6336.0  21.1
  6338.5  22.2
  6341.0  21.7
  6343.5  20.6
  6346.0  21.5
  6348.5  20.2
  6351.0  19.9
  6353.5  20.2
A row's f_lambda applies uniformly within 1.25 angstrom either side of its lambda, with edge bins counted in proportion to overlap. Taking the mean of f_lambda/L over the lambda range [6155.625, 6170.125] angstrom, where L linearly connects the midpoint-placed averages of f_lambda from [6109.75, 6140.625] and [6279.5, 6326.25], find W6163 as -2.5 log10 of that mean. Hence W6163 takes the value 0.189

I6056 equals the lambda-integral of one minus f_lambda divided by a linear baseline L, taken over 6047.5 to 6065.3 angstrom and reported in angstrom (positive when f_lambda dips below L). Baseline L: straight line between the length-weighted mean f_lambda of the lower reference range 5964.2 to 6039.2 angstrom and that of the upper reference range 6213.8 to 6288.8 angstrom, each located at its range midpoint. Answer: -2.2 angstrom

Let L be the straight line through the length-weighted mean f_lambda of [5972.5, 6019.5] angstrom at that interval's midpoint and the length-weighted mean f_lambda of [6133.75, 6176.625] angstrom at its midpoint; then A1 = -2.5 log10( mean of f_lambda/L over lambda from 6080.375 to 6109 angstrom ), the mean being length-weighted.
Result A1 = -0.009 mag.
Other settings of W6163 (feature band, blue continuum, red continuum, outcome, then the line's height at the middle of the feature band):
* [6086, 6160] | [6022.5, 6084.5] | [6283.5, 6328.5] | 0.07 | 21.5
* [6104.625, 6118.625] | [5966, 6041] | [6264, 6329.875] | 0.02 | 20.6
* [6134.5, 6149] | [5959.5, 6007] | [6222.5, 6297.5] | 0.01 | 20.1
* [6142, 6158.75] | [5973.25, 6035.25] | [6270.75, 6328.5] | 0.02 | 20.6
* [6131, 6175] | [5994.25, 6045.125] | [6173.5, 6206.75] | 0.01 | 19.3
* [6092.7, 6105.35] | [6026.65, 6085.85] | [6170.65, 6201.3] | 0.08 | 20.9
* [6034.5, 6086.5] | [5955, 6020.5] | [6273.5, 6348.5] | -0.05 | 20.9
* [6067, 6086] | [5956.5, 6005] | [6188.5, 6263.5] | -0.08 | 20.4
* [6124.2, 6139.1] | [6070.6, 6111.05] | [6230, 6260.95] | -0.07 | 19.7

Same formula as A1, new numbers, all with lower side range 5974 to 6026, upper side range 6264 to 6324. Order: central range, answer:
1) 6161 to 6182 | 0.12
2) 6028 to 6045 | -0.01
